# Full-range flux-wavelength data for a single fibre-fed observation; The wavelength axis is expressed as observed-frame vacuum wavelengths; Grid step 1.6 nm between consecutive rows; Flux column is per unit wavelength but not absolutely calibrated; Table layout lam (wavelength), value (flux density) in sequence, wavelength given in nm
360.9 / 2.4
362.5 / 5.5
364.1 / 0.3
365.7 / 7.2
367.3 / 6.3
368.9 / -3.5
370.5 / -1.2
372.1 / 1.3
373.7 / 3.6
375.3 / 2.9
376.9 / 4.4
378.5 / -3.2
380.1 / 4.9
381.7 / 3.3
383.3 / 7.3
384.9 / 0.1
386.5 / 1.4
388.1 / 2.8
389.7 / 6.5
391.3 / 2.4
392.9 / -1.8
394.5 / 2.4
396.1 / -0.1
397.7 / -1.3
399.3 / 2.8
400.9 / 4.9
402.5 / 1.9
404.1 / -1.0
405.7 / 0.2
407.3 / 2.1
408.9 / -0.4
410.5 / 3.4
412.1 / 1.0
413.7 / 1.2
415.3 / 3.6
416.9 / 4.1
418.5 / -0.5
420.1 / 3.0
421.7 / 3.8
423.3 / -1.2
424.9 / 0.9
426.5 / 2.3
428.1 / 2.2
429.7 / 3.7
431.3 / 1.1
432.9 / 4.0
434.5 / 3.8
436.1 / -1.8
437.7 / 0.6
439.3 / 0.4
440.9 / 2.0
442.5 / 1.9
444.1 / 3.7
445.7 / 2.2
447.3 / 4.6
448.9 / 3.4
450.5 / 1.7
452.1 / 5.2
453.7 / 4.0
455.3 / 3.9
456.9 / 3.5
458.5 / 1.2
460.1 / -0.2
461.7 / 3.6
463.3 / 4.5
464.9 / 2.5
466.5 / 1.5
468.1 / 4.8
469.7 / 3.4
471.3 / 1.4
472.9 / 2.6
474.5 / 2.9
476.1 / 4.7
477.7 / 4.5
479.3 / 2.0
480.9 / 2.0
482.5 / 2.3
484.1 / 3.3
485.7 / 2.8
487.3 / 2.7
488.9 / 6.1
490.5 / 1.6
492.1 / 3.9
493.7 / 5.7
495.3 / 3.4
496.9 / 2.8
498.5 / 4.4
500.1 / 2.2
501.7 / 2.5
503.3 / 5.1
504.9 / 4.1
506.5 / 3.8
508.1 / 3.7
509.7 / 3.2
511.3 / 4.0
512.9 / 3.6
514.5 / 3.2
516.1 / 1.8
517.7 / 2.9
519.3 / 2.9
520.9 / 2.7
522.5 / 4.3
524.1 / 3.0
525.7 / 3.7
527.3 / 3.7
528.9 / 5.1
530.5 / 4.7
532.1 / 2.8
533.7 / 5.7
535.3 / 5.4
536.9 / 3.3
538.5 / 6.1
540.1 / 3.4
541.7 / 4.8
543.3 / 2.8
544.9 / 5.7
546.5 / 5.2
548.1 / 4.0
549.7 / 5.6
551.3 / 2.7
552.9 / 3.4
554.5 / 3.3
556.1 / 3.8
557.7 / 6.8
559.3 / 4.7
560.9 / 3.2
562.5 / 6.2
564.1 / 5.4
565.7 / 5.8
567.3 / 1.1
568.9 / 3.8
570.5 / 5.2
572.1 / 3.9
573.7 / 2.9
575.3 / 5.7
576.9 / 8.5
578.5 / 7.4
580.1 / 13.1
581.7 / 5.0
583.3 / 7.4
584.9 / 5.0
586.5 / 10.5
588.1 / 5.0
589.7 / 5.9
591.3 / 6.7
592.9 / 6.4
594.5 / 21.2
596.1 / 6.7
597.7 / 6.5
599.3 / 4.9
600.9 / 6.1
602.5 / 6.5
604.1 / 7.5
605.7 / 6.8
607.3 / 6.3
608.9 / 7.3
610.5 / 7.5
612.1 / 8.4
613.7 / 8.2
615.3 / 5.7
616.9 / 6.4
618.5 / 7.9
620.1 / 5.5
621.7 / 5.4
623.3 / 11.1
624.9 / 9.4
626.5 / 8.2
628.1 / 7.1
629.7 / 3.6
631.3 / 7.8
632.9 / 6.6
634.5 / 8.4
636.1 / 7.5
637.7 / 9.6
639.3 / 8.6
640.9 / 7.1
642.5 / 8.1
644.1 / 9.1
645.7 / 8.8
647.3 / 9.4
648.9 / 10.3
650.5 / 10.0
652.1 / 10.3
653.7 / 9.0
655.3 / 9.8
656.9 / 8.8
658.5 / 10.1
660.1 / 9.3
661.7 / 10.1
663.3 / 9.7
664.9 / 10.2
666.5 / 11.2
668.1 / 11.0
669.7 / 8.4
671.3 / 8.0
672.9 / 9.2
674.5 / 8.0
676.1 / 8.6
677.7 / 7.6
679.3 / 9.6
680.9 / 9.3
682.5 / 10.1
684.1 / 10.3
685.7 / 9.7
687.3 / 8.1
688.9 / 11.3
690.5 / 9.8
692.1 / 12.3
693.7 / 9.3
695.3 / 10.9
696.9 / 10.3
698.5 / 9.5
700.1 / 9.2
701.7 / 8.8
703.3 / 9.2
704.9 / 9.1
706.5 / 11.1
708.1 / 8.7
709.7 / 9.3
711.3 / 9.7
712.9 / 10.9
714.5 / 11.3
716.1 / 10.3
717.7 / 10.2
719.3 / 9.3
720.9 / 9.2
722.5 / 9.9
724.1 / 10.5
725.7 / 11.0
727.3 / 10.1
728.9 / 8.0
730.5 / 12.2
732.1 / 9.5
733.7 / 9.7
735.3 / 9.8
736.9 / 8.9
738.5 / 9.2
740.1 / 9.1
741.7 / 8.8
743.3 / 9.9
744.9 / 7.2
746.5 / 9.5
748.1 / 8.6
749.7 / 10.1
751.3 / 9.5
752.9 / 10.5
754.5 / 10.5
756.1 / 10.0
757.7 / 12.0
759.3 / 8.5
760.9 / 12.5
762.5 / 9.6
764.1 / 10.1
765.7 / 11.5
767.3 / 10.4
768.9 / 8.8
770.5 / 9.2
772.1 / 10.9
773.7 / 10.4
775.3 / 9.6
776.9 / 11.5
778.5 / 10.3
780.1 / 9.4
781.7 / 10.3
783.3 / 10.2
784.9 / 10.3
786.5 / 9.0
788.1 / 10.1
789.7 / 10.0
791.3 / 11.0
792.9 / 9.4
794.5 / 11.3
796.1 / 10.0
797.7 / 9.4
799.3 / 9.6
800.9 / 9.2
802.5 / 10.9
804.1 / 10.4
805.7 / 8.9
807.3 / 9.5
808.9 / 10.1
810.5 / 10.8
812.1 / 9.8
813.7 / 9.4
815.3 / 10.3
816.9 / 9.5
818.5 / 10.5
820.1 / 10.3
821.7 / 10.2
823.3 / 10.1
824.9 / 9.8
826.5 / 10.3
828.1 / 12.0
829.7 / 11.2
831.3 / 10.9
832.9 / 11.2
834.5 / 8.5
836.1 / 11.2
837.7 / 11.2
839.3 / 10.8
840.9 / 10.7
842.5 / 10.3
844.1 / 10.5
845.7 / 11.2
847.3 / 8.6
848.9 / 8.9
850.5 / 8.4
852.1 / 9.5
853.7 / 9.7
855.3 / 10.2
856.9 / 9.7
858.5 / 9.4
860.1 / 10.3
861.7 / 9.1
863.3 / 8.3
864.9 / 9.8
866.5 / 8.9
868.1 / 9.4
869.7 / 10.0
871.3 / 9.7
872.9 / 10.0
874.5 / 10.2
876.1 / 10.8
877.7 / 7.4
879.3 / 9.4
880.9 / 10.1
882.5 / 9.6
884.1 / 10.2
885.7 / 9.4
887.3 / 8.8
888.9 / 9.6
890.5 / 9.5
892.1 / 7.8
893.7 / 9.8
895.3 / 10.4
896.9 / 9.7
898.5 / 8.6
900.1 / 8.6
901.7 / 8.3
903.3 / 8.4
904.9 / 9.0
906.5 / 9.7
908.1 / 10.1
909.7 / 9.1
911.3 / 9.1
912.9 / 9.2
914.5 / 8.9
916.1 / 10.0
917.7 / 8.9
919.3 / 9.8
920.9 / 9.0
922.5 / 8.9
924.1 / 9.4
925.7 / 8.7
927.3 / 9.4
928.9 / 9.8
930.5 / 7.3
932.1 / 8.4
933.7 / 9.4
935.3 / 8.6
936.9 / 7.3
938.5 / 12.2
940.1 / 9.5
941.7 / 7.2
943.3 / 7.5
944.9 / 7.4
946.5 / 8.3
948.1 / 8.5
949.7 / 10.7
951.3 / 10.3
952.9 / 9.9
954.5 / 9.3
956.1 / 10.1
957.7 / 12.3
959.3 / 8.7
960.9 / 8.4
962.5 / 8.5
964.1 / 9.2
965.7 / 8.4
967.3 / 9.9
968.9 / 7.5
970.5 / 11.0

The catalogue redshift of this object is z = 0.44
